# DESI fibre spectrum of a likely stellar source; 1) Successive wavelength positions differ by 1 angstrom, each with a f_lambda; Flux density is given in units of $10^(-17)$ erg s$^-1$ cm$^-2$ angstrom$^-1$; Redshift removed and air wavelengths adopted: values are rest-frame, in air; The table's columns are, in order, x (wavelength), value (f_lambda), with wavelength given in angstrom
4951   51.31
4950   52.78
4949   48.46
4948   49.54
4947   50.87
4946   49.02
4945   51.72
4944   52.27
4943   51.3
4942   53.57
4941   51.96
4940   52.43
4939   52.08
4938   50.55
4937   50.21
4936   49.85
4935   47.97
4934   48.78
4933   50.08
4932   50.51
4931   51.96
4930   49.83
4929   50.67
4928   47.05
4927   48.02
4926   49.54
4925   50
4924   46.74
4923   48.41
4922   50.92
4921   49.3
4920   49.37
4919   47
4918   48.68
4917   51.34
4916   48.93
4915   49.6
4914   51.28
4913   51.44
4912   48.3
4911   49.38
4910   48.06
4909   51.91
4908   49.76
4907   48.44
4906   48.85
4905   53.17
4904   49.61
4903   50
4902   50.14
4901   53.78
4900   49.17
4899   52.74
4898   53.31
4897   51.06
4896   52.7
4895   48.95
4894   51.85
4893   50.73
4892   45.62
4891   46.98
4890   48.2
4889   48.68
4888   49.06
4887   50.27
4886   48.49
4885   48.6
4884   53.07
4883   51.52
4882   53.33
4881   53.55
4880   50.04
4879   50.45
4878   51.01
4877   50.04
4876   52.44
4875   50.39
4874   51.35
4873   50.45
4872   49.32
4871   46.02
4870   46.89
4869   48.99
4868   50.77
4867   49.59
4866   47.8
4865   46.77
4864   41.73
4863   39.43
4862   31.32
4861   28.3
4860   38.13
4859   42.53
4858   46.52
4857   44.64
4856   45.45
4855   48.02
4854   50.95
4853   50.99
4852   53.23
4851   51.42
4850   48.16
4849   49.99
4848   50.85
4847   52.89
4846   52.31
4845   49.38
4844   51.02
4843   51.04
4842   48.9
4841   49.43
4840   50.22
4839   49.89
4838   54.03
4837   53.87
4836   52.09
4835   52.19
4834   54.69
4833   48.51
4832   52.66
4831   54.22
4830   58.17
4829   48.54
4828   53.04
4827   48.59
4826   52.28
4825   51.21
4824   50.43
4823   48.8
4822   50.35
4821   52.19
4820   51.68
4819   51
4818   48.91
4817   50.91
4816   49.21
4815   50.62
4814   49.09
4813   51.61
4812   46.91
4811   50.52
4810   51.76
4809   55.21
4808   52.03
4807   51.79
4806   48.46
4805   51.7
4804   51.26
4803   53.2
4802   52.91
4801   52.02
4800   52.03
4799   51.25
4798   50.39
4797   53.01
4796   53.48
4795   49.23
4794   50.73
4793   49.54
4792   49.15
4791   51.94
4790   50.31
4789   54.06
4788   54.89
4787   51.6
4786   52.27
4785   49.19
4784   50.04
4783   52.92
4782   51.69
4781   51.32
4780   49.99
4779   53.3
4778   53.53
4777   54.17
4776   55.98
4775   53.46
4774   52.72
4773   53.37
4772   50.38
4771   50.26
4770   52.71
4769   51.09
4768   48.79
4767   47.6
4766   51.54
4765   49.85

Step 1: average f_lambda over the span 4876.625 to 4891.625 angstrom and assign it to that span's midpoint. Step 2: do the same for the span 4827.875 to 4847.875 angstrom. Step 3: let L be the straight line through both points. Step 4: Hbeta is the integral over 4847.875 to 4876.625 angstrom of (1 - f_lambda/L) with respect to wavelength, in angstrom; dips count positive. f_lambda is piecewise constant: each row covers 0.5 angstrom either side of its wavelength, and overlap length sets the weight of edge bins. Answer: 2.5 angstrom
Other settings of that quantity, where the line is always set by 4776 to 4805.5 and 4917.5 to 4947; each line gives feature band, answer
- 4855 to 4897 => 2.5 angstrom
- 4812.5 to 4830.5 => 0.2 angstrom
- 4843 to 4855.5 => 0.1 angstrom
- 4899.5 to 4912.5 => 0.1 angstrom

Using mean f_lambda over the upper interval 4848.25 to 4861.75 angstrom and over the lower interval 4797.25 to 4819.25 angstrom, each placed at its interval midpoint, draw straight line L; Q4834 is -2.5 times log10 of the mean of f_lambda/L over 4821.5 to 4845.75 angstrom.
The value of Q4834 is -0.07 mag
